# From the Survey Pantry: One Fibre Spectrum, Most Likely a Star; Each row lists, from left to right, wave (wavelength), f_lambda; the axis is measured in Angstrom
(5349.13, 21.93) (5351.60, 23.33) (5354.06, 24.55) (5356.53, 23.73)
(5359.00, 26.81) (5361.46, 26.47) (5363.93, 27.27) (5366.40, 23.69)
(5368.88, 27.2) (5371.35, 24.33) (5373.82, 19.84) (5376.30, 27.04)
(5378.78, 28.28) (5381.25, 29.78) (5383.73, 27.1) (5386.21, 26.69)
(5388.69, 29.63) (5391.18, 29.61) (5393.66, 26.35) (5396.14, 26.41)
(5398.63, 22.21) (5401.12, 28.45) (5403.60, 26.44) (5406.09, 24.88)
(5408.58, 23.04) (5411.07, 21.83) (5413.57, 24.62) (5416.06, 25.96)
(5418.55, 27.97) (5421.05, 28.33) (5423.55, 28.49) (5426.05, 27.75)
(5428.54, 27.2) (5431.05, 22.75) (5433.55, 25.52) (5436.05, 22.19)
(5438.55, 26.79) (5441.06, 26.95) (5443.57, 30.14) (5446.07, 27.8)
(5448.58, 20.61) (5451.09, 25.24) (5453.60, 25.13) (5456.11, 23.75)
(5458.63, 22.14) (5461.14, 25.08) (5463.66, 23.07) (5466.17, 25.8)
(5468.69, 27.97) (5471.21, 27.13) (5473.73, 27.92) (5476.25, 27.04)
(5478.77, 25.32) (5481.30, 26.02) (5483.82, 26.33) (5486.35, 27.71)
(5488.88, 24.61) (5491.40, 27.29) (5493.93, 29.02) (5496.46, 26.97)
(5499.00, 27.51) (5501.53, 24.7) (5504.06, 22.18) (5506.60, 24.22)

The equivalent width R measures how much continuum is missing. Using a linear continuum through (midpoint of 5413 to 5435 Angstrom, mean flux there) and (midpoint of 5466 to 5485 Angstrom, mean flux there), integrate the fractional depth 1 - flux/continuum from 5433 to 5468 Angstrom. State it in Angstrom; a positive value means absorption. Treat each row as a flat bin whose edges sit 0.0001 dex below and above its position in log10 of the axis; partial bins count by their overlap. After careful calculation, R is 2.09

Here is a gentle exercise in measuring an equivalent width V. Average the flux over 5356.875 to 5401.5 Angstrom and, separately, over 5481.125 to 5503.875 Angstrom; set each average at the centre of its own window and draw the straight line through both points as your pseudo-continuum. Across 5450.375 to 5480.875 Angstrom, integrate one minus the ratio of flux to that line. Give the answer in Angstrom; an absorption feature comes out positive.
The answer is 1.2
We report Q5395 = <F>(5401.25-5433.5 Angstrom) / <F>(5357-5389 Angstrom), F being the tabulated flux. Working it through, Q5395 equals 0.98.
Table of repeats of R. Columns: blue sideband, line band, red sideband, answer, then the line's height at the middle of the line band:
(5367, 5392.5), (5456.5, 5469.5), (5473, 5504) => 1.0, 26.6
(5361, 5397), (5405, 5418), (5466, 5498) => 1.2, 26.7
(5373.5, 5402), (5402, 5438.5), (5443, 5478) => 1.1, 26.3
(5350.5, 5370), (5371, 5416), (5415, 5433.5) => 0.3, 26.1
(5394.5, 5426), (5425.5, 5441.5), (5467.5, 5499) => 0.5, 26.2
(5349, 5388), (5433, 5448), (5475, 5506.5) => -0.2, 25.9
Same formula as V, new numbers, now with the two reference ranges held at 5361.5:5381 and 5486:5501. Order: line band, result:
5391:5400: 0.06 Angstrom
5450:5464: 1.32 Angstrom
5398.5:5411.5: 0.60 Angstrom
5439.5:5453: 0.20 Angstrom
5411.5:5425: -0.30 Angstrom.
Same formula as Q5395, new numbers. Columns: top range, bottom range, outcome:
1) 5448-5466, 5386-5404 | 0.88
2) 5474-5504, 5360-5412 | 1.02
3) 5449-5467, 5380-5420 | 0.92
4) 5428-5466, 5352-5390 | 0.96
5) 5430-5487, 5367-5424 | 0.98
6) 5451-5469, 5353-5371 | 0.96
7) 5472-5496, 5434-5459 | 1.06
